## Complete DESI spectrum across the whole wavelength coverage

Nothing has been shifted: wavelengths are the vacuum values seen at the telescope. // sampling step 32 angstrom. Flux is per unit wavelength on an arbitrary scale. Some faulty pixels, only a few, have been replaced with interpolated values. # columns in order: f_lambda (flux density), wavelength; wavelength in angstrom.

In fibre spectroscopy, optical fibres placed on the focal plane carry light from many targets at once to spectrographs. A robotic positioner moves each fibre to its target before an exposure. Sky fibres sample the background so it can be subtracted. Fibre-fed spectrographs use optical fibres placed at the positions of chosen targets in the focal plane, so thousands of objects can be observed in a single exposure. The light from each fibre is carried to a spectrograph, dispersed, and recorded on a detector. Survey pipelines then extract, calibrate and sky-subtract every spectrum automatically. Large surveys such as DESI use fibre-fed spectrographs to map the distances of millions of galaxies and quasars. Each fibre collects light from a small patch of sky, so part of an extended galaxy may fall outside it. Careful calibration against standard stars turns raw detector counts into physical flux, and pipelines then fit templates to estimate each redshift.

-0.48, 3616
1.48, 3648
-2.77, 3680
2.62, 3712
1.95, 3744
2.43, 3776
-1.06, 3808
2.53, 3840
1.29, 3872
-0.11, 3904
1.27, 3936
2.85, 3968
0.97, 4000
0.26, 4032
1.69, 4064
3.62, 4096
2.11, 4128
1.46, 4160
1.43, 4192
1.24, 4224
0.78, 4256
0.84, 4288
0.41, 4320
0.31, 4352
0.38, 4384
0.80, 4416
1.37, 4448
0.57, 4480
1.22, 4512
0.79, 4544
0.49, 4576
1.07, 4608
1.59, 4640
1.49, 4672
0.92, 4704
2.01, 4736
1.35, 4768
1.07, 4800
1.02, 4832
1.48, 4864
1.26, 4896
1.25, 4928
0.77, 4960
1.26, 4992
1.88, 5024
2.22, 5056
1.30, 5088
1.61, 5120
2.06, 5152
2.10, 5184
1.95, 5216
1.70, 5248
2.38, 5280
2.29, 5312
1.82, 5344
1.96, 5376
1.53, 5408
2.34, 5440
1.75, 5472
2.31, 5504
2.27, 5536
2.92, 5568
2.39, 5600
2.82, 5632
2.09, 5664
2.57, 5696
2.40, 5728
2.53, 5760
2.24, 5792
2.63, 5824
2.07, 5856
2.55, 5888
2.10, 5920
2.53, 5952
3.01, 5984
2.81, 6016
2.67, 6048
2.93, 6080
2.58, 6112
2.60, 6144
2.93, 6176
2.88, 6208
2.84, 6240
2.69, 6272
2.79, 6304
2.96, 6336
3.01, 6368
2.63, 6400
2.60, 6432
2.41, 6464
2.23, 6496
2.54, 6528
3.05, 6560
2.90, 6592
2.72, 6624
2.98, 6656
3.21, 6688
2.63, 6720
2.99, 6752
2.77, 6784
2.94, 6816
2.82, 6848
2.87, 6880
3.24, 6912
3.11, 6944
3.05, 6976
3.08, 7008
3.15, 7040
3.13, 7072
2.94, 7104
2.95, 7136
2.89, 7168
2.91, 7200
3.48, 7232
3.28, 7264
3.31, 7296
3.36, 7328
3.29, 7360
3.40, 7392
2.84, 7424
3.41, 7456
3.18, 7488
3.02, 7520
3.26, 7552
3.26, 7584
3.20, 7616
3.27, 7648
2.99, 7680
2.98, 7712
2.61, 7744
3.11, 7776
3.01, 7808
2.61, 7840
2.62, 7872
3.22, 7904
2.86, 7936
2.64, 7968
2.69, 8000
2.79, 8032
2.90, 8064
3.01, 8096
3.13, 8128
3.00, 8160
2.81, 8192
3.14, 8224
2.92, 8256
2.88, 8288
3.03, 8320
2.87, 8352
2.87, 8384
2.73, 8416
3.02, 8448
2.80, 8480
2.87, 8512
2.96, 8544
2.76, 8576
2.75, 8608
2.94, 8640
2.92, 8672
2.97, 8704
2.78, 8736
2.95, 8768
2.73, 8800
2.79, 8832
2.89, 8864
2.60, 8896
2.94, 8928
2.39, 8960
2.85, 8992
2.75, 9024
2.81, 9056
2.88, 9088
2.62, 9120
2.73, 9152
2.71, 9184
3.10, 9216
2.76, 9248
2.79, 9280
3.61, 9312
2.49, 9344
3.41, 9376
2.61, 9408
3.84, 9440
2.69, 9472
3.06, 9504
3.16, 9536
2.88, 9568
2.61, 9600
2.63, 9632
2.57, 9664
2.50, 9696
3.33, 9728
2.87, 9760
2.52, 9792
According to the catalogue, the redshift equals 0.258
